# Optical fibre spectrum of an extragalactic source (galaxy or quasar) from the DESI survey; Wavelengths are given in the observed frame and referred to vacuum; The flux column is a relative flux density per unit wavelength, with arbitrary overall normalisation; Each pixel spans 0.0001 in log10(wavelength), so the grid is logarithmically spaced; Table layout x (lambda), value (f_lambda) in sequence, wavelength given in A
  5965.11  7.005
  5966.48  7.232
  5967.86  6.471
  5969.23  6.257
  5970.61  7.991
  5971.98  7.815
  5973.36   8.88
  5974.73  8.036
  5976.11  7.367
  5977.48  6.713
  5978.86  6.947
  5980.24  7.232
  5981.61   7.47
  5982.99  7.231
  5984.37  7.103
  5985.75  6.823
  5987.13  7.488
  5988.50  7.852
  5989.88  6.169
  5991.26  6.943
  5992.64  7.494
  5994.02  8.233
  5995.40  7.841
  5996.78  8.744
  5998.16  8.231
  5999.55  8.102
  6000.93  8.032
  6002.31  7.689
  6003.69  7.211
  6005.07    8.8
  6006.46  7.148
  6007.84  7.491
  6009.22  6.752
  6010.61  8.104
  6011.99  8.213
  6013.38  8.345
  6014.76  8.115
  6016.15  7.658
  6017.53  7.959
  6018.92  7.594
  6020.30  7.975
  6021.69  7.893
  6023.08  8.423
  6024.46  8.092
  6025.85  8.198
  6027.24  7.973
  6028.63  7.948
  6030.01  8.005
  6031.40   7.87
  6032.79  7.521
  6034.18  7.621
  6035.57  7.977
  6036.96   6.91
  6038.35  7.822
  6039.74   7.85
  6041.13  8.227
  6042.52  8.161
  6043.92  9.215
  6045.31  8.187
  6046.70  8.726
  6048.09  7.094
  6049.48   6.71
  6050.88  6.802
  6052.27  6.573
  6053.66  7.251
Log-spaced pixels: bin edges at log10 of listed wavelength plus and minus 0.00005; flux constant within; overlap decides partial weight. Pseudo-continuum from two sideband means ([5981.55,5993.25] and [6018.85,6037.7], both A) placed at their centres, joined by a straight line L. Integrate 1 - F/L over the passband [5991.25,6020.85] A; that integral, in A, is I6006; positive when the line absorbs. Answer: -1.6 A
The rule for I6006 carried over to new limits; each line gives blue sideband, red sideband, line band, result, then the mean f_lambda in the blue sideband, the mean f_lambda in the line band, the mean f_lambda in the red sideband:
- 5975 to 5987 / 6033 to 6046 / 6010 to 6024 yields -0.67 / 7.16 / 8.03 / 7.98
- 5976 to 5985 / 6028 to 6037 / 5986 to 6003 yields -0.94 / 7.14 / 7.71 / 7.75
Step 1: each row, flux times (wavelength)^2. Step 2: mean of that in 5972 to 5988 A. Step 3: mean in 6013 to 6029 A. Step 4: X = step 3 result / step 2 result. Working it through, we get 1.1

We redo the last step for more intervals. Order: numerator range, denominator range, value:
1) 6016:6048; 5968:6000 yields 1.08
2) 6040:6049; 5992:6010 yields 1.06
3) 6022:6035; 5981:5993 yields 1.13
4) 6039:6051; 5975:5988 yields 1.13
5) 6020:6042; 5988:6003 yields 1.03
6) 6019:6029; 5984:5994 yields 1.13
